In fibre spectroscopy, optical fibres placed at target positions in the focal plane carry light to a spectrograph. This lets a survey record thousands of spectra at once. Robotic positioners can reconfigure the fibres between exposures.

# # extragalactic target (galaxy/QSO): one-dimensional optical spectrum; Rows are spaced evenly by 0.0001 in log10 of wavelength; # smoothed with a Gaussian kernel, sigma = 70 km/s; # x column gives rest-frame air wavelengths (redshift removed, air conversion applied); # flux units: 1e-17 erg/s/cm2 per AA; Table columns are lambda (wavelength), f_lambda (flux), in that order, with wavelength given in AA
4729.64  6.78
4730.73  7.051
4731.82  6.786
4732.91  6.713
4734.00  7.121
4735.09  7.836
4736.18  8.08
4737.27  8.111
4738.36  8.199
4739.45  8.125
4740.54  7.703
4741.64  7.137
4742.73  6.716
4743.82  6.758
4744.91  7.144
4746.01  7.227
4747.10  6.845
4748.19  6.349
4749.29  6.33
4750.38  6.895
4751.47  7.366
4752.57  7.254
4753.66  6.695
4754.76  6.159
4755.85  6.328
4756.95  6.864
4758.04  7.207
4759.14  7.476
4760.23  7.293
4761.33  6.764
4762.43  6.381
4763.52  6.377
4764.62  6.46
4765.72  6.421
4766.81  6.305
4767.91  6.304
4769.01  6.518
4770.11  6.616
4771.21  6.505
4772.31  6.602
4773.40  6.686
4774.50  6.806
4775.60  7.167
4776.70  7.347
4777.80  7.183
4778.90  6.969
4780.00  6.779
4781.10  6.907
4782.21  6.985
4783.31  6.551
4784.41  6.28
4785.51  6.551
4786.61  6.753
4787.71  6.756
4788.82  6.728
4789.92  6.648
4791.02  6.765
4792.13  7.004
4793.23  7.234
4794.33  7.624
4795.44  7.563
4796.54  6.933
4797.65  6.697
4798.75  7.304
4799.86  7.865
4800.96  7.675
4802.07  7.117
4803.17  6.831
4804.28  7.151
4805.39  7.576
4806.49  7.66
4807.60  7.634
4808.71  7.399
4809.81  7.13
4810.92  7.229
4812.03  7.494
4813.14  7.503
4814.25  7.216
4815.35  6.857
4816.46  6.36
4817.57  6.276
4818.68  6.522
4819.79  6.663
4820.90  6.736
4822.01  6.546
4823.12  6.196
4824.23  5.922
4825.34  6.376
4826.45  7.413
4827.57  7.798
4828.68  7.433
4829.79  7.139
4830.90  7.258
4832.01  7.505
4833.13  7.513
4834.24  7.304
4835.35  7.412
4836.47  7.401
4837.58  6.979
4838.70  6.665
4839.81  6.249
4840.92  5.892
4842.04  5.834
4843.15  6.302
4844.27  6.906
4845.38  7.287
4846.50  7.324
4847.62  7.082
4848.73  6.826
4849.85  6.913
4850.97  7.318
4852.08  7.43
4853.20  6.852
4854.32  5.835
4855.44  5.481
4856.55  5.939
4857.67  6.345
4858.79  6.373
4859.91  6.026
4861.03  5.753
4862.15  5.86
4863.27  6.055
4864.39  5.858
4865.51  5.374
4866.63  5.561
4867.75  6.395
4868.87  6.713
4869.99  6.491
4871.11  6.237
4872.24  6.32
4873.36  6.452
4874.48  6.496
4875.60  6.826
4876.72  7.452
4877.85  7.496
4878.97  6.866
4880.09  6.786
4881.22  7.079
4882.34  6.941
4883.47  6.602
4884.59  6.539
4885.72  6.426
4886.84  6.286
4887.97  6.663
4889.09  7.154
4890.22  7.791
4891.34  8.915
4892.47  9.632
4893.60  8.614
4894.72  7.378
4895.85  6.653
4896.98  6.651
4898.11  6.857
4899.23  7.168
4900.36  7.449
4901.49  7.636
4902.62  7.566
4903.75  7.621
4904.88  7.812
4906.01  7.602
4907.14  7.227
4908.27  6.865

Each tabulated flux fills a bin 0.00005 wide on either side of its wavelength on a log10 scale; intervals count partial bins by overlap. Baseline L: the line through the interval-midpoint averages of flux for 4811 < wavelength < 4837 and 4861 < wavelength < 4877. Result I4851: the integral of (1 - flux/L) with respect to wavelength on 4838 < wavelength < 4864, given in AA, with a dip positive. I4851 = 0.4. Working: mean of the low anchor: 7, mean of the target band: 6.46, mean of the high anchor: 6.25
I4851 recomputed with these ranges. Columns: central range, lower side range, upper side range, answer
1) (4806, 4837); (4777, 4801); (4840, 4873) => -1.8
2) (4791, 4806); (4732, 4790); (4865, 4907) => -0.7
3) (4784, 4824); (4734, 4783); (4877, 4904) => 0.3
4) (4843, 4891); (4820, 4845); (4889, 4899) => 5.0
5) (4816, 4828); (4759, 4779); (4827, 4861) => 0.3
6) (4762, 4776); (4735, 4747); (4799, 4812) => 1.7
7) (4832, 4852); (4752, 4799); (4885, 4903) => 0.6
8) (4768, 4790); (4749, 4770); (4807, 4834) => 0.1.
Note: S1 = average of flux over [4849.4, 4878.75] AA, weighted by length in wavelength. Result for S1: 6.38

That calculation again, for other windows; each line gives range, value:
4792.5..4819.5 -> 7.2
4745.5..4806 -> 6.87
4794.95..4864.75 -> 6.86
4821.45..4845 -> 6.86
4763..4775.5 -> 6.53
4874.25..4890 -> 6.86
